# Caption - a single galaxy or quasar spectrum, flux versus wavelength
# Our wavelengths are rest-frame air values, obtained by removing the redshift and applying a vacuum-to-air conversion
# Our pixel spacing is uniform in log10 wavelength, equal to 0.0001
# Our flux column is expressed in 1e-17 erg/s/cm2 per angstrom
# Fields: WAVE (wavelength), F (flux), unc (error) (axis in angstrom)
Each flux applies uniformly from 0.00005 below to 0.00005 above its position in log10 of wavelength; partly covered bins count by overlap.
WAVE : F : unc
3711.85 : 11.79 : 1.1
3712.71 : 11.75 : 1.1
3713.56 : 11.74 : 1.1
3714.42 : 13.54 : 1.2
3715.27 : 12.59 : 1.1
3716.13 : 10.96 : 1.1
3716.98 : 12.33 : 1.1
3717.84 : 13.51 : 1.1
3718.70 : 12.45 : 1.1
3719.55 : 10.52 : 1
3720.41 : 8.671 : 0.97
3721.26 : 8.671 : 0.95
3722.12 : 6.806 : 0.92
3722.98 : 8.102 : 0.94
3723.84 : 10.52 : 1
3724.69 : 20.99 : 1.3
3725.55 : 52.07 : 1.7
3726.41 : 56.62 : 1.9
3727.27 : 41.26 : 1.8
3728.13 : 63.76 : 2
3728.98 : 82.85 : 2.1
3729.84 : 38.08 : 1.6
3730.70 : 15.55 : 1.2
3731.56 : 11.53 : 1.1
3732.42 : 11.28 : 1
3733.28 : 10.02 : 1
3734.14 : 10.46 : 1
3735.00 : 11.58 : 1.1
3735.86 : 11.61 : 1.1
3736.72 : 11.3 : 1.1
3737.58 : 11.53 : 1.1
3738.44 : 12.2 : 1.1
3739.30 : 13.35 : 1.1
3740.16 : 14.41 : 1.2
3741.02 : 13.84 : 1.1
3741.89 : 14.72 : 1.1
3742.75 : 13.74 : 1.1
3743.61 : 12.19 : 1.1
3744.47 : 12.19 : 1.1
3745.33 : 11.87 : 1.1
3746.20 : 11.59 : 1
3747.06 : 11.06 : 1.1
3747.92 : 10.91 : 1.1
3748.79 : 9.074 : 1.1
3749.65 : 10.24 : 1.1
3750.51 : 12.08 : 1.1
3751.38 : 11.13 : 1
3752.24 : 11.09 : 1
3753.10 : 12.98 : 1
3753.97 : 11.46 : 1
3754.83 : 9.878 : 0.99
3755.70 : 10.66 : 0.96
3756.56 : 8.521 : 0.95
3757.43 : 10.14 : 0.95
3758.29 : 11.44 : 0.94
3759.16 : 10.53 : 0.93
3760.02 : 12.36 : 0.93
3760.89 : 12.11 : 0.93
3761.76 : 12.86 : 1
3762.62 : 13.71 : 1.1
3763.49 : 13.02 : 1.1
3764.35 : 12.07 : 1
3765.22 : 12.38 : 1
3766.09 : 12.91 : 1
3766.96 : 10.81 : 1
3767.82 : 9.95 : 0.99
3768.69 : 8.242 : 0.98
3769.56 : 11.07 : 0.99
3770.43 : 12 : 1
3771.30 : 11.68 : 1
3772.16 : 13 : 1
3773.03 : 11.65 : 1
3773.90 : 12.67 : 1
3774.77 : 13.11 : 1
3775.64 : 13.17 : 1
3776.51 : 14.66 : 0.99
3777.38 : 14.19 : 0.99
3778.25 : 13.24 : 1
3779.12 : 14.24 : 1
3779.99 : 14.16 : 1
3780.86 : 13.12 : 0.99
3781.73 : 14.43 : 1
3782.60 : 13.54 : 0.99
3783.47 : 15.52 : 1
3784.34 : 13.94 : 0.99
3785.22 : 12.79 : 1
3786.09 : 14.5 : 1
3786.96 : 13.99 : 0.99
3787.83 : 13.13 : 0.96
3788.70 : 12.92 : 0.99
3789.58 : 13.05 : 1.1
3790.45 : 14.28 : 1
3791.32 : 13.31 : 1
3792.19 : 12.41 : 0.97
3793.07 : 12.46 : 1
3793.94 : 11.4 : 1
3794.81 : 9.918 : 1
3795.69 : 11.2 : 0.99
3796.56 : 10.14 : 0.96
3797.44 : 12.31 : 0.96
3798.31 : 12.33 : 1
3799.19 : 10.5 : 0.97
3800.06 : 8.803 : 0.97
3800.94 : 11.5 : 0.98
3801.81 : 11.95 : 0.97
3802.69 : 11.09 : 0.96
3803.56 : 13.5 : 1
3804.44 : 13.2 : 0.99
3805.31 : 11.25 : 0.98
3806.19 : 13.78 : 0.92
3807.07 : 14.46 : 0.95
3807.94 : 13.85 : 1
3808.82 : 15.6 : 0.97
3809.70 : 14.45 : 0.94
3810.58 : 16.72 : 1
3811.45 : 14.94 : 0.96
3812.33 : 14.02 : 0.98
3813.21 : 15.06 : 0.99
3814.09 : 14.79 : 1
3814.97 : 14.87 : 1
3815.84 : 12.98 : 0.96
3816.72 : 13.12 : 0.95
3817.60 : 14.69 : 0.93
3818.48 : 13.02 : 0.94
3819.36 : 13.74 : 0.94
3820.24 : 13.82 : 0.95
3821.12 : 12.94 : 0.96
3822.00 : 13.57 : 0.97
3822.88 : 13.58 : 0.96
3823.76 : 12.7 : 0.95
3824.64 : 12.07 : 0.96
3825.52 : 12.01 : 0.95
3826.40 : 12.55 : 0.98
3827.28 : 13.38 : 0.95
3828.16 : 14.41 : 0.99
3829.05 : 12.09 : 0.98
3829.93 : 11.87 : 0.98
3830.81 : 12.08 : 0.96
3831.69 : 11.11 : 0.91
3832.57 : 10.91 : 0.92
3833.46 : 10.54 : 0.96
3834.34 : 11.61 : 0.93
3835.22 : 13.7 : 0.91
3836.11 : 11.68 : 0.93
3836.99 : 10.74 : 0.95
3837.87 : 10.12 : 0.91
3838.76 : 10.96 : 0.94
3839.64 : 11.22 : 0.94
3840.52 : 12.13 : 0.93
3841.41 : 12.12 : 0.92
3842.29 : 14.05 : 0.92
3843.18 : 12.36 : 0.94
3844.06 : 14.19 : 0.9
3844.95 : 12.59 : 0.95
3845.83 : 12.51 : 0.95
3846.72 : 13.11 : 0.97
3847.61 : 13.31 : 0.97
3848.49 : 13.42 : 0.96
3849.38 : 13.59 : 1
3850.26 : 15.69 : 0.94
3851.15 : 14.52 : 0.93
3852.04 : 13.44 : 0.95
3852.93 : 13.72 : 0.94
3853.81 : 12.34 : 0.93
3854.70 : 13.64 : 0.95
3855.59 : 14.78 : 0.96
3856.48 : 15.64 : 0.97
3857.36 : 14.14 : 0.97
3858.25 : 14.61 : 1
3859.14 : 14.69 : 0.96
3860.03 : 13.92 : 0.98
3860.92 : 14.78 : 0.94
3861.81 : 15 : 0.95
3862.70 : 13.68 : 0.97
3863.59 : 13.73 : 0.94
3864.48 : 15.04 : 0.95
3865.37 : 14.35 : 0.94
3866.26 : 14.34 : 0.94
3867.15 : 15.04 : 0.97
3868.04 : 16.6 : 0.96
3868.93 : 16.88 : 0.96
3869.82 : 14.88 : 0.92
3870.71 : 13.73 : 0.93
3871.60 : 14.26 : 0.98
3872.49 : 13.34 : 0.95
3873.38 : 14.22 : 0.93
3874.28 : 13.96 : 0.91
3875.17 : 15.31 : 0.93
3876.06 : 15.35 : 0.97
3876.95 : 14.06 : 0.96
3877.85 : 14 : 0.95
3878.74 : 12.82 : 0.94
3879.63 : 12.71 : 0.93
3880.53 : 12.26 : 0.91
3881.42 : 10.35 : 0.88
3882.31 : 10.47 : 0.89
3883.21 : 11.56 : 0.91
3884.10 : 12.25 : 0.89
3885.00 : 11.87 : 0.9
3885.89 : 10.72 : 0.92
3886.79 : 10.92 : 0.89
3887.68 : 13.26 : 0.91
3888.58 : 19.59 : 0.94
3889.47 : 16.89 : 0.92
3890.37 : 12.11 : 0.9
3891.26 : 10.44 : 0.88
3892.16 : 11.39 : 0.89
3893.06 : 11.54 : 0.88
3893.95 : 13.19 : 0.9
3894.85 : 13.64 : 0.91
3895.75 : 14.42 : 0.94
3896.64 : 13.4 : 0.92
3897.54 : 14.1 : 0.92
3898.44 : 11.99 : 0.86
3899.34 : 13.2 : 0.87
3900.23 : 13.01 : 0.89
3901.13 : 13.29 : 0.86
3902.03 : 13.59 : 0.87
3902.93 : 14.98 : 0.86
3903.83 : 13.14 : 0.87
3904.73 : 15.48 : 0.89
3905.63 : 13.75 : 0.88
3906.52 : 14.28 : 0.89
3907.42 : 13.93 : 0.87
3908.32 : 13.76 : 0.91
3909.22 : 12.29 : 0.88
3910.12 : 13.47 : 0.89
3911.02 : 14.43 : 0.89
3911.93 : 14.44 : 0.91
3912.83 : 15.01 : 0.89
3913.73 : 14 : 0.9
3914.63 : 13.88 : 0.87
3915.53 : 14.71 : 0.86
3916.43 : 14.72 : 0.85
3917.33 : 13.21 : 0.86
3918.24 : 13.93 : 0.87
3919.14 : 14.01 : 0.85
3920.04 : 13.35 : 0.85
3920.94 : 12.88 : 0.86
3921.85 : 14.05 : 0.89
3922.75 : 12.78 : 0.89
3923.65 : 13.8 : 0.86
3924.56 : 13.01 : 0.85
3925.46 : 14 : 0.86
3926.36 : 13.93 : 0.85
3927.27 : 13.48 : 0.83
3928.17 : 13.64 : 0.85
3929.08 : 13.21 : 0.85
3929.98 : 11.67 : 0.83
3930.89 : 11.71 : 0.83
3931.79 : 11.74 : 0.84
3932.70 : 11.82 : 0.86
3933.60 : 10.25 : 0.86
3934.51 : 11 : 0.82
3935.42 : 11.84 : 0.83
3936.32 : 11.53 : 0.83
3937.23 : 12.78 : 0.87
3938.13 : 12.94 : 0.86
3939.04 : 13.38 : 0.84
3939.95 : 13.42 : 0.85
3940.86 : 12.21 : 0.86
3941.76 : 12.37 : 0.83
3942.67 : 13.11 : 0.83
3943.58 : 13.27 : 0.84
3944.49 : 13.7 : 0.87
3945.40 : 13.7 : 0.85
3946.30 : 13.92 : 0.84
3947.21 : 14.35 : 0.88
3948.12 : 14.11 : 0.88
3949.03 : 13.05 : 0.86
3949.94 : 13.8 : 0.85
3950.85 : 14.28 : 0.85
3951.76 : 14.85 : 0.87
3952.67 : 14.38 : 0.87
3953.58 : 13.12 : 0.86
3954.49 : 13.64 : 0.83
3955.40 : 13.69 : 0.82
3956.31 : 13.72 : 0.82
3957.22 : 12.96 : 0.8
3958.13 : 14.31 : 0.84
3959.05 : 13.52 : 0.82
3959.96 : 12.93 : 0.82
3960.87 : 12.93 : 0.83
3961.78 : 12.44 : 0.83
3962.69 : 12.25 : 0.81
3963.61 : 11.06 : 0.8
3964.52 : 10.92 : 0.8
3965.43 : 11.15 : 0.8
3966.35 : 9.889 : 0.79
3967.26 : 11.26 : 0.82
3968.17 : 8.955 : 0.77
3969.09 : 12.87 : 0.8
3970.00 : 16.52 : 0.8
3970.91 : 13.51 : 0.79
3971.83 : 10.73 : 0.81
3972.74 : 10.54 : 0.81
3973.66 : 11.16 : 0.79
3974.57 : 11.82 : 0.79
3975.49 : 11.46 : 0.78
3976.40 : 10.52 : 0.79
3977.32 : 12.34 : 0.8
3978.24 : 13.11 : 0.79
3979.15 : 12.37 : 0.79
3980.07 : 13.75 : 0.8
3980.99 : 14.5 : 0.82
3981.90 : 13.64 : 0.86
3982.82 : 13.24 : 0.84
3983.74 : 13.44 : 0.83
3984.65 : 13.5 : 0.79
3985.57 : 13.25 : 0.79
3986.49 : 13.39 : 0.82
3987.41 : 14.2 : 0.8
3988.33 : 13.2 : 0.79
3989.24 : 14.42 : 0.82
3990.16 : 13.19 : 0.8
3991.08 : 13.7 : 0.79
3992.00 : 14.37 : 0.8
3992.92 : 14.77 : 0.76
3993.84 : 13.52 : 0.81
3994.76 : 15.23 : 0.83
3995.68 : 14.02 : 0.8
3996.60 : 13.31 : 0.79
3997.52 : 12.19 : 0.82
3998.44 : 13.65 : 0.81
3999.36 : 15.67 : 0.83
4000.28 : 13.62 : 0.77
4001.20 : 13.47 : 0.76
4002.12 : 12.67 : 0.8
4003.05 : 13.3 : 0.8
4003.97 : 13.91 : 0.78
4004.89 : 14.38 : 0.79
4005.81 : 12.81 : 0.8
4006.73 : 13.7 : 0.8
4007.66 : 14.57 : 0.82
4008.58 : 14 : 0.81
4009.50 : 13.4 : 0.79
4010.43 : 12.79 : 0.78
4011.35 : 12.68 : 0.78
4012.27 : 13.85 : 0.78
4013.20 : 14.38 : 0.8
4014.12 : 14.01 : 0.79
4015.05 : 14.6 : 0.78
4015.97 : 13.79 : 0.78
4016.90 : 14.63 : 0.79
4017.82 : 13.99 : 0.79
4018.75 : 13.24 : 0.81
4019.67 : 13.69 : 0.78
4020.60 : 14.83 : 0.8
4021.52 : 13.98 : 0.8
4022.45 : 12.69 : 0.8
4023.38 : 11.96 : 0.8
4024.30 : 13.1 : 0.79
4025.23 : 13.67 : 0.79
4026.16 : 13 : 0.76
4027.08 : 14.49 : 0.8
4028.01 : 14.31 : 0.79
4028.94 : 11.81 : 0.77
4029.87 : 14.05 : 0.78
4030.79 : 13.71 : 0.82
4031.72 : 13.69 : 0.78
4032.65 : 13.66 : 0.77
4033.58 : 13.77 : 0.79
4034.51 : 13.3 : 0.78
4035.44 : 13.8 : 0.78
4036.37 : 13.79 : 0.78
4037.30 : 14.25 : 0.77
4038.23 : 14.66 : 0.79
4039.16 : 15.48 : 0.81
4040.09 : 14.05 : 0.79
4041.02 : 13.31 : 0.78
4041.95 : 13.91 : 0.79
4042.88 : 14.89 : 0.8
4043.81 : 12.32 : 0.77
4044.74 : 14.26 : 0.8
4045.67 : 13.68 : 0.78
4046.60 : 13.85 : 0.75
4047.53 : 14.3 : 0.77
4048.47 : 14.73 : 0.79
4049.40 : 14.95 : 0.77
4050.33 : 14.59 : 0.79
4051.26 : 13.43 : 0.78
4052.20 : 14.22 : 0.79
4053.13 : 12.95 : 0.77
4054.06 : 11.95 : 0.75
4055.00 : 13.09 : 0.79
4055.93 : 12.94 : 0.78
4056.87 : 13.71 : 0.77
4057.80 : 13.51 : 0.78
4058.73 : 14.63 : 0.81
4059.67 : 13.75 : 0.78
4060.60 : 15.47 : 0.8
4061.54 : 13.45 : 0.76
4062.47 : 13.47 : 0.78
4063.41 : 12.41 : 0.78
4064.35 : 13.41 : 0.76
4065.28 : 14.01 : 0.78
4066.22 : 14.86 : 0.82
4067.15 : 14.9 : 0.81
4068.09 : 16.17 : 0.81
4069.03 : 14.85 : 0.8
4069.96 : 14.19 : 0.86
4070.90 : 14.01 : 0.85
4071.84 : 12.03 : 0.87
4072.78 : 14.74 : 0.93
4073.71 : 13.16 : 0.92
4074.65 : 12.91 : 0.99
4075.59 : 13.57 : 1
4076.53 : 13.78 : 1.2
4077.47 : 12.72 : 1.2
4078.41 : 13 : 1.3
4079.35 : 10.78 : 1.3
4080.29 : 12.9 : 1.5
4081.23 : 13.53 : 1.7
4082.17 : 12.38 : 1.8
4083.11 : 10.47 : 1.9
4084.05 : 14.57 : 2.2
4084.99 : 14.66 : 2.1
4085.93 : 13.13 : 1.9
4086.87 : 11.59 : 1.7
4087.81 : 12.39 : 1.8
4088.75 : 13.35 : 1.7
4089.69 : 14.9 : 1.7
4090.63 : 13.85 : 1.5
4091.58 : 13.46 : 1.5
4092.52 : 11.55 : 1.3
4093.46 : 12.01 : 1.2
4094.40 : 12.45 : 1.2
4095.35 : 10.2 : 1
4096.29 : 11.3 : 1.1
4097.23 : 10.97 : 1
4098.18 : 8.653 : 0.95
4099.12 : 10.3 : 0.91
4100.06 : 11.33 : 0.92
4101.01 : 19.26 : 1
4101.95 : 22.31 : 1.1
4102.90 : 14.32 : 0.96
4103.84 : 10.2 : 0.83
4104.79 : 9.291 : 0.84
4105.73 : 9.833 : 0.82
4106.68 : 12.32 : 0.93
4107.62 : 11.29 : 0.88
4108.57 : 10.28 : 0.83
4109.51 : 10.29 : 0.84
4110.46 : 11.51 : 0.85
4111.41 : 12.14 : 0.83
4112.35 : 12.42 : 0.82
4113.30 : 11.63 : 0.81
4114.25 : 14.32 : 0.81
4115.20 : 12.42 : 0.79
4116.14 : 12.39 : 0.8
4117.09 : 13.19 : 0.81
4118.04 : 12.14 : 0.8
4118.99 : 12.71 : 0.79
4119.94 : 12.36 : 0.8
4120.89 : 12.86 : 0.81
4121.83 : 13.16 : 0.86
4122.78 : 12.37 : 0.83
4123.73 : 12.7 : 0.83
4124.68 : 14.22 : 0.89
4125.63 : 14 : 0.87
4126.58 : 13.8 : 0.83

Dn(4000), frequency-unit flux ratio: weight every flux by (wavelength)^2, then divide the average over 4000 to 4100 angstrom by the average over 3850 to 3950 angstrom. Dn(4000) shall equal 1.07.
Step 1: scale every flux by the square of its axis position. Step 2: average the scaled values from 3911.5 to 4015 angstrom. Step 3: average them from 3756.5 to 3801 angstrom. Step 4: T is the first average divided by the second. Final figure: 1.17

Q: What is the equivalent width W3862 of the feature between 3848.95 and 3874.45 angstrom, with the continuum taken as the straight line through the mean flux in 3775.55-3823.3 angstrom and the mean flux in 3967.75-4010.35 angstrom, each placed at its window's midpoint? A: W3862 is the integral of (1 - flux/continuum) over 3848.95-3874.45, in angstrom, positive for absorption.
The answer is -2.2 angstrom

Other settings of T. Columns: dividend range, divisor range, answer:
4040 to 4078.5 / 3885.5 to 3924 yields 1.10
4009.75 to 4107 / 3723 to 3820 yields 1.05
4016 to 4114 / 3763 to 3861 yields 1.17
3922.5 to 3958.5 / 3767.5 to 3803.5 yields 1.14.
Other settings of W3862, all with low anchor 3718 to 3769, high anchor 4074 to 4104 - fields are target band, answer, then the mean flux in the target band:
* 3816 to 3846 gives 5.5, 12.5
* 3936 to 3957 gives 1.1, 13.5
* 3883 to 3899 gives 1.9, 13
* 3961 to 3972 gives 1.7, 11.9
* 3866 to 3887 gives 2.0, 13.4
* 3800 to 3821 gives 2.5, 13.6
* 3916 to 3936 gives 2.1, 12.9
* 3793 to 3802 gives 2.6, 11.1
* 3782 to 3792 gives 1.3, 13.7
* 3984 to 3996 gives -0.1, 13.9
